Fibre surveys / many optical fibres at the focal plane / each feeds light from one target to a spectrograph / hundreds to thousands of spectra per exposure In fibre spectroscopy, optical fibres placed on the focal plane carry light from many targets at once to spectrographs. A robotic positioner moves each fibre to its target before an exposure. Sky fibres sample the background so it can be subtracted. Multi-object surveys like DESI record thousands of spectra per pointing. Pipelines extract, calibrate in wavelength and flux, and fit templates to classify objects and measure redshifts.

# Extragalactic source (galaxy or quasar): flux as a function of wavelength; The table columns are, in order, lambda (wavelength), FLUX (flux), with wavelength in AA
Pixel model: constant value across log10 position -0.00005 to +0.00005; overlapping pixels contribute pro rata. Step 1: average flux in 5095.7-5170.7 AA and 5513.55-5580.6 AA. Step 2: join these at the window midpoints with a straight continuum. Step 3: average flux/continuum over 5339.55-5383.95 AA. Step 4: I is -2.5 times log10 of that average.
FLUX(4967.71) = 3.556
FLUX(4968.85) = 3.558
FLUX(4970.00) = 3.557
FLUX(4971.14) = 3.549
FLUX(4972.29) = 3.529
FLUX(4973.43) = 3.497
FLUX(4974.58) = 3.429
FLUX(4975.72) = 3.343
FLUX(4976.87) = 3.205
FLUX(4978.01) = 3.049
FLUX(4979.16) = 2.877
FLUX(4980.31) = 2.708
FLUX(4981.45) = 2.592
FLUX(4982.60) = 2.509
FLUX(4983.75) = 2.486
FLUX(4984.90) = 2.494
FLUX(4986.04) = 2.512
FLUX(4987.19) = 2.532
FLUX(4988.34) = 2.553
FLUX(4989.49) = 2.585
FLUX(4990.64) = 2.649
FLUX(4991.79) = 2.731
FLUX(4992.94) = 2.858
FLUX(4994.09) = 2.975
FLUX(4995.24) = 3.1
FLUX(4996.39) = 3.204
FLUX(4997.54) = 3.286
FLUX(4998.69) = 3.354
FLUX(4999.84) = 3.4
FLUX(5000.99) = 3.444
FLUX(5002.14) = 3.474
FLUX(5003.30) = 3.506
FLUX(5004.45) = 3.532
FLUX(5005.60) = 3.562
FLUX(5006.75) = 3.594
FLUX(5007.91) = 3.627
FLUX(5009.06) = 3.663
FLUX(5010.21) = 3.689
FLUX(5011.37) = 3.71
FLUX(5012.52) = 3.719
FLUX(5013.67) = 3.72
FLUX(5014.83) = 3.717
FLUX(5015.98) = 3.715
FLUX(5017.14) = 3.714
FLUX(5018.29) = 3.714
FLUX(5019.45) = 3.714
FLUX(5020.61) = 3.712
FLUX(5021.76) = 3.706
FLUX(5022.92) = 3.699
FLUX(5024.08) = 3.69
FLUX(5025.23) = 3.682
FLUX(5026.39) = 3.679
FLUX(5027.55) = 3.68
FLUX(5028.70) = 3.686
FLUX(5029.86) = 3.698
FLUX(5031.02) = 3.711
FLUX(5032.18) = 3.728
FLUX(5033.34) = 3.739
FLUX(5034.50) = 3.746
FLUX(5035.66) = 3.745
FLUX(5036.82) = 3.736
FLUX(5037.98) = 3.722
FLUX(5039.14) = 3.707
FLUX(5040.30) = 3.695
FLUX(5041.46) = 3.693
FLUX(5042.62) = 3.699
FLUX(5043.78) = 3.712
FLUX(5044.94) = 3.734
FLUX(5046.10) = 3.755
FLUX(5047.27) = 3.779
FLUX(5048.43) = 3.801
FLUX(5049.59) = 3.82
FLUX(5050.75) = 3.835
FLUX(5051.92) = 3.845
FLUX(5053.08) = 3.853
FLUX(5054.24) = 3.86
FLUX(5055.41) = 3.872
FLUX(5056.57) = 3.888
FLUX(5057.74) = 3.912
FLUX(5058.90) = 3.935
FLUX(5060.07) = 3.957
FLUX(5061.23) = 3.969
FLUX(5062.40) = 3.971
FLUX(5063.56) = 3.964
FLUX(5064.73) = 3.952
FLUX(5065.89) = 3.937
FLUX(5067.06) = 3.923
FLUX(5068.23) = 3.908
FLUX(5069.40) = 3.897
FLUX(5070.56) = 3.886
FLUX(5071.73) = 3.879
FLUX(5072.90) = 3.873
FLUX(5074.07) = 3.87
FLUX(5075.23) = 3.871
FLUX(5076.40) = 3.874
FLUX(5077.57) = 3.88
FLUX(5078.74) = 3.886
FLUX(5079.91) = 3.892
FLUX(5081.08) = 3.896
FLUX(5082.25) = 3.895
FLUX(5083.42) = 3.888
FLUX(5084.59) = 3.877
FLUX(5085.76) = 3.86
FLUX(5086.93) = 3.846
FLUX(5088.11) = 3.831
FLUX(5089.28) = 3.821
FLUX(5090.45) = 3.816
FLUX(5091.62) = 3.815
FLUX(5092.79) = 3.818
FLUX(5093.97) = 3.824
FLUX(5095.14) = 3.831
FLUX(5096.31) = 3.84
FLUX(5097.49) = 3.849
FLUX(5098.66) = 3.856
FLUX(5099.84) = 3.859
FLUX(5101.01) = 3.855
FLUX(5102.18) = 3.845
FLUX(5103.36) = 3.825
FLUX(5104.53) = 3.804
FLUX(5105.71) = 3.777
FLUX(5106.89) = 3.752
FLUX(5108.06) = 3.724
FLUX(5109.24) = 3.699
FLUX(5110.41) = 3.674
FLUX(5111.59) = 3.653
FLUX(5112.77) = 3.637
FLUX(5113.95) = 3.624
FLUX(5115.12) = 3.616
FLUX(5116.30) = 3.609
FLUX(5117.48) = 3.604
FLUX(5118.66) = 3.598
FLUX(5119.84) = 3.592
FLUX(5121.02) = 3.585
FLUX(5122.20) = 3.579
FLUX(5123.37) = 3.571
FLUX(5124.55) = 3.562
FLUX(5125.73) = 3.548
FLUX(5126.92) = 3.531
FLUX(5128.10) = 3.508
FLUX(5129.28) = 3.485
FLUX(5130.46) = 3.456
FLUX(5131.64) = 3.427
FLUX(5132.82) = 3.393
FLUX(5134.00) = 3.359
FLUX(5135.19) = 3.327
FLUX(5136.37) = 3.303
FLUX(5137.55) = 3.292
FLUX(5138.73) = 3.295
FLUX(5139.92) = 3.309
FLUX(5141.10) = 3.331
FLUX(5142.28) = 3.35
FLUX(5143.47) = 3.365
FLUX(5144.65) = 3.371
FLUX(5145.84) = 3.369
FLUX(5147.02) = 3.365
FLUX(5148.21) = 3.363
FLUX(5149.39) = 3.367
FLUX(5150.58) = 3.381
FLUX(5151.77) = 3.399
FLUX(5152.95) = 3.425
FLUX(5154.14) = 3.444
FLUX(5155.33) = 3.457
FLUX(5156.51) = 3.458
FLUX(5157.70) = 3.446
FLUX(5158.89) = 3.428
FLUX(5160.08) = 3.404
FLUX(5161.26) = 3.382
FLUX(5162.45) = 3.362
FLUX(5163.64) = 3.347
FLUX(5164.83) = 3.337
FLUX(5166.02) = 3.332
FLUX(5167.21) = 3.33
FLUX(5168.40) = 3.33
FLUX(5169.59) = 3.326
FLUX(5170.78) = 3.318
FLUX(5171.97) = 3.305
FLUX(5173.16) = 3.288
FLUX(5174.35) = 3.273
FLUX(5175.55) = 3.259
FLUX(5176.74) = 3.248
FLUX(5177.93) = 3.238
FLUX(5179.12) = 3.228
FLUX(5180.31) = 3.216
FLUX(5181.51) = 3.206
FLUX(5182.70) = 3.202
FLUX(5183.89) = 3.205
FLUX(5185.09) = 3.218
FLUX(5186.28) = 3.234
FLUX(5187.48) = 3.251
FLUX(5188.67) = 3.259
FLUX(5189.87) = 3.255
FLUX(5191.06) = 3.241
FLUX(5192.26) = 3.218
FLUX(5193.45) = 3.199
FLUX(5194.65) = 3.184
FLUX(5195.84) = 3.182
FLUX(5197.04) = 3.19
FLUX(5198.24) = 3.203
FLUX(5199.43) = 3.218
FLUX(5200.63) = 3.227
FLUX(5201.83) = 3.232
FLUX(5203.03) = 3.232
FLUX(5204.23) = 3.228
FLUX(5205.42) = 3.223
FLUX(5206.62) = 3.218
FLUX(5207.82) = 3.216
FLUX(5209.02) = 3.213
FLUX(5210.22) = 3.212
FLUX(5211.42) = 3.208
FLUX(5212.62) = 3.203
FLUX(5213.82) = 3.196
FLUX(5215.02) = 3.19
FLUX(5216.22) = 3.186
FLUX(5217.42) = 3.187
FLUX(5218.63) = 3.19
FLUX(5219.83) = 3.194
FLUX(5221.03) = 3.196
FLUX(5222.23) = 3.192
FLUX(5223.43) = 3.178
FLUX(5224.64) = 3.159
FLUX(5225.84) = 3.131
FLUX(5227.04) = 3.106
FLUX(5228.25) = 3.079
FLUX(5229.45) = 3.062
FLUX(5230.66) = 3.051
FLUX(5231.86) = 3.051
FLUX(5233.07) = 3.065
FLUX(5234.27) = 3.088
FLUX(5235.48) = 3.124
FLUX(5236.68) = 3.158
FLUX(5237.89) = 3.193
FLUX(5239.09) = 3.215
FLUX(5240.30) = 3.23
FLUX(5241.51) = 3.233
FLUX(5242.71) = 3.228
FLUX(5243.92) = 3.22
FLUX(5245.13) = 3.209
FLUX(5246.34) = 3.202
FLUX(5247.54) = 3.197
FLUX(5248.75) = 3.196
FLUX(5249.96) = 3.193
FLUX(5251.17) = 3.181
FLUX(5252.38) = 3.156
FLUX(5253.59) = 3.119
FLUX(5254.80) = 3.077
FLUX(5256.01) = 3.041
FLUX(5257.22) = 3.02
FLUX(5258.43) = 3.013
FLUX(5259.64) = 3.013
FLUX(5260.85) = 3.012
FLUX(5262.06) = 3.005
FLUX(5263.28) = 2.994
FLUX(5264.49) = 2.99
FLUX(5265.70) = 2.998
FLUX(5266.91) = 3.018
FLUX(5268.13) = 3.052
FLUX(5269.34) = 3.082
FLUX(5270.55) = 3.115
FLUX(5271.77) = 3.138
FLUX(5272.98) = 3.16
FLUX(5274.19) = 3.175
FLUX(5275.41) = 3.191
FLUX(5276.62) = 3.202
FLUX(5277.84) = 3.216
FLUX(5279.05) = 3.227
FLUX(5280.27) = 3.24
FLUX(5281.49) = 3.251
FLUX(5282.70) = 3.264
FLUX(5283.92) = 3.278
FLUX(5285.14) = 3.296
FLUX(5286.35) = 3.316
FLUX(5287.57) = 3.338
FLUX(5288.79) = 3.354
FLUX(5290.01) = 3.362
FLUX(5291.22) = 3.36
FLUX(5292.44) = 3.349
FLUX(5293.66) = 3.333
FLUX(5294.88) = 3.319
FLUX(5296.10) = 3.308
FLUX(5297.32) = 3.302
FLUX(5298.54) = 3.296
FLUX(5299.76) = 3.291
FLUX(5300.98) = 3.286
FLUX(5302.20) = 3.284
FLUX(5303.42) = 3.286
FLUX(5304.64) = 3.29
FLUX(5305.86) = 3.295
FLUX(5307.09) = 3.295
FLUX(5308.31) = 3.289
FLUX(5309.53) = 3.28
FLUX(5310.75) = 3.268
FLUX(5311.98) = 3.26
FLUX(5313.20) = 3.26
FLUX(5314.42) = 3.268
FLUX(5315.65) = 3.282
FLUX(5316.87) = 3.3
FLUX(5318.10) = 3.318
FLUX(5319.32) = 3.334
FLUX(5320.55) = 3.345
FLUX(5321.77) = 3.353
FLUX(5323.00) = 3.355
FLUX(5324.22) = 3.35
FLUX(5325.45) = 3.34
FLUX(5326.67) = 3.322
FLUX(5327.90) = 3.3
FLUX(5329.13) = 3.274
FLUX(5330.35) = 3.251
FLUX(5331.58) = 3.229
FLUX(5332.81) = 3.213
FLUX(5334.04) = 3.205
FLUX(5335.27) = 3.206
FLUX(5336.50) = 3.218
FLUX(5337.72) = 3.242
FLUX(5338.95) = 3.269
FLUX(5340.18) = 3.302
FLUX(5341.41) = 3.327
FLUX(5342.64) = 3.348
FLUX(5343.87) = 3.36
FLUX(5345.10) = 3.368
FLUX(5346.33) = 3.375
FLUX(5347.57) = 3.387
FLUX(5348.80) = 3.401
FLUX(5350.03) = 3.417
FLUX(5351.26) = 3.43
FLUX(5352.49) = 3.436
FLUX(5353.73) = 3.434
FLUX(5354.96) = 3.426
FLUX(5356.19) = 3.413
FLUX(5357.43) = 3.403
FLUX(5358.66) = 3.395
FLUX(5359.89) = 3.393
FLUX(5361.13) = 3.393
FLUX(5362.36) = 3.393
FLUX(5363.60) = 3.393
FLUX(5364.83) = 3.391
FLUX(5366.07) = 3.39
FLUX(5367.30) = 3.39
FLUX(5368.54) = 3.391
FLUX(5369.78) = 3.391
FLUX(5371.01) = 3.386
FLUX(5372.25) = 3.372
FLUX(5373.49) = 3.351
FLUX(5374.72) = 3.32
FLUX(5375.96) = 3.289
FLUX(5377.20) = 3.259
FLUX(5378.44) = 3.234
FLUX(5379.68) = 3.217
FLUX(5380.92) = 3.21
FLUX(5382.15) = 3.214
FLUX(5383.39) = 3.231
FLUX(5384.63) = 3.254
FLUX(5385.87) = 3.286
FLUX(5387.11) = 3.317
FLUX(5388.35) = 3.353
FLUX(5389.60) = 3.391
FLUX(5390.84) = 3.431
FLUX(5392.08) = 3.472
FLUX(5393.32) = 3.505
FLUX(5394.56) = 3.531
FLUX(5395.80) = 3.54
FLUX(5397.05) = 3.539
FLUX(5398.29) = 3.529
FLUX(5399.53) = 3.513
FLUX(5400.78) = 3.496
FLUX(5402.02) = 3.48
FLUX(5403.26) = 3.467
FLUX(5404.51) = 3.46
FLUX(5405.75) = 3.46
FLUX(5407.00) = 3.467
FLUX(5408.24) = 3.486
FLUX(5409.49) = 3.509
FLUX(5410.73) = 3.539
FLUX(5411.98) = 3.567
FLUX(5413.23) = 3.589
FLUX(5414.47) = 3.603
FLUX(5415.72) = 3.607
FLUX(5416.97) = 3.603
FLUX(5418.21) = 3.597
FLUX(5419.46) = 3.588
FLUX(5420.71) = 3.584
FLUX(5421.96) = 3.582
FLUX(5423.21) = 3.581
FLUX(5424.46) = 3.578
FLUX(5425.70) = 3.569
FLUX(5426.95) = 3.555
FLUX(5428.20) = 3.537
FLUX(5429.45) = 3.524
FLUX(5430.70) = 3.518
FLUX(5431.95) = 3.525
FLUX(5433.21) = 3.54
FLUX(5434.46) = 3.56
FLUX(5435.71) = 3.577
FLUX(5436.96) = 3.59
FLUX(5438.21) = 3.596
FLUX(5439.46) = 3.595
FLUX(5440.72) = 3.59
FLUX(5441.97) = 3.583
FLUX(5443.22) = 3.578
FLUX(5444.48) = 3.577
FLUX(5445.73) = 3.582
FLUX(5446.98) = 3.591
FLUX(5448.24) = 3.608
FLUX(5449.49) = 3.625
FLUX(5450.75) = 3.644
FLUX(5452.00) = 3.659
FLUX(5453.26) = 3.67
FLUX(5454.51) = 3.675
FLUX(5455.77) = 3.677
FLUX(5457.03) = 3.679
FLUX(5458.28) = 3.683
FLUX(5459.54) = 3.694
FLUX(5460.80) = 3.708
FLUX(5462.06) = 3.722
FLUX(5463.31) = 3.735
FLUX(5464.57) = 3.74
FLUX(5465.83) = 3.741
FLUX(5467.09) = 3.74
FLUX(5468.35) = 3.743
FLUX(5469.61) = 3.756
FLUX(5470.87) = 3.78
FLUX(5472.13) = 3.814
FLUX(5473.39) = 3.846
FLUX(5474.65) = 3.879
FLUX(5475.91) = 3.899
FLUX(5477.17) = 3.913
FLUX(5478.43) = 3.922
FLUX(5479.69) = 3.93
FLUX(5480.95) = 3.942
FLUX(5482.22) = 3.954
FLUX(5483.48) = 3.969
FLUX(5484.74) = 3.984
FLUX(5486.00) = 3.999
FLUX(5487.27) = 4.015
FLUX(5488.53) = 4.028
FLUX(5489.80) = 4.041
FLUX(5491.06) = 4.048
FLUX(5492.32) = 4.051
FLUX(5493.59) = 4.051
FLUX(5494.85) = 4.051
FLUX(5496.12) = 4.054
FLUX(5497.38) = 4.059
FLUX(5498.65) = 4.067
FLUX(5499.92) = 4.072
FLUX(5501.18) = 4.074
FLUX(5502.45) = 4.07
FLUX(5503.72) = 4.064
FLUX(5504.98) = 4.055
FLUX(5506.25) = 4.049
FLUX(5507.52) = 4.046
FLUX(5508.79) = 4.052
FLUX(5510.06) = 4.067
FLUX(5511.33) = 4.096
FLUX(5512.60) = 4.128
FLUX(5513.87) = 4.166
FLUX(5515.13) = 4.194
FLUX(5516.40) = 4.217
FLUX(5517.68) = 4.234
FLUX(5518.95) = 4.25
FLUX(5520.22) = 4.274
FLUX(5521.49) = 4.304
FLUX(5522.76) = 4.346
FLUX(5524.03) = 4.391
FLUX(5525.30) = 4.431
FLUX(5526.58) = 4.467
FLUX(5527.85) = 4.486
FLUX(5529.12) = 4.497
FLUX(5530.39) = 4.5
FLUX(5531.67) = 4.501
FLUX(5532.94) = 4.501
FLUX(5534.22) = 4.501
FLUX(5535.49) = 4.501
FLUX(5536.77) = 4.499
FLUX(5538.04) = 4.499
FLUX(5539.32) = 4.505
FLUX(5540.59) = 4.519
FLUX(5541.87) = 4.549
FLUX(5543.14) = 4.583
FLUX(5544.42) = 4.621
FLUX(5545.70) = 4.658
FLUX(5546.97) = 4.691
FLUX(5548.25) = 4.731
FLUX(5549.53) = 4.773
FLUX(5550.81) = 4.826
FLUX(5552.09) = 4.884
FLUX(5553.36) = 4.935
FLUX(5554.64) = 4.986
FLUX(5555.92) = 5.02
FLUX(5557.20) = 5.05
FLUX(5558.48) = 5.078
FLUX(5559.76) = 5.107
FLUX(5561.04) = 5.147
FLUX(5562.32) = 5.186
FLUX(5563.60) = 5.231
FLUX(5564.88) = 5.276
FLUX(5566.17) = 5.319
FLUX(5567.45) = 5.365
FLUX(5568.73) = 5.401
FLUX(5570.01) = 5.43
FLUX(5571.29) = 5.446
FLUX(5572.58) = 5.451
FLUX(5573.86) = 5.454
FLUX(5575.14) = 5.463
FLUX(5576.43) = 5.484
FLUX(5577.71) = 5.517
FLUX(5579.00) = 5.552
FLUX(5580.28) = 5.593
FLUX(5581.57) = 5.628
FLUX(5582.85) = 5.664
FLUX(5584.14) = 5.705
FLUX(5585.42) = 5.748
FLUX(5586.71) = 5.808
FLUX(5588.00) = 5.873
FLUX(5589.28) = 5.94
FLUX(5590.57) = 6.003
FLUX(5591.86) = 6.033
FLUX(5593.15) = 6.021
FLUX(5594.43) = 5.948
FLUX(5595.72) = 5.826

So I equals 0.25 mag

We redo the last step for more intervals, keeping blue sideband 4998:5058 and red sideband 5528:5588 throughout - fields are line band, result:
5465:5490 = 0.240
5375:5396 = 0.353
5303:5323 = 0.321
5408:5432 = 0.301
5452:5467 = 0.283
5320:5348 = 0.332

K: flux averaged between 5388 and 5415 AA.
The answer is 3.5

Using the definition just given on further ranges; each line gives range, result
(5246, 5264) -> 3.09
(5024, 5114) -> 3.81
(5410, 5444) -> 3.57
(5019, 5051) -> 3.72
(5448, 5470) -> 3.7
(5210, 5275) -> 3.13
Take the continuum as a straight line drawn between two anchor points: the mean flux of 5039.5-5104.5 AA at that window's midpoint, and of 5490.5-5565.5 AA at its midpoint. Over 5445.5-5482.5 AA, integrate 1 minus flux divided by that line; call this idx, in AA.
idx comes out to 5.3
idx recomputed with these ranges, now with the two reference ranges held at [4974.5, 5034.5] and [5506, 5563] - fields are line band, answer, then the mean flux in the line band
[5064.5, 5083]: -2.2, 3.89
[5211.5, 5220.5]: 1.5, 3.19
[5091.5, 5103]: -1.0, 3.84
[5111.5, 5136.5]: 0.5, 3.53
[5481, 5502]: 1.9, 4.03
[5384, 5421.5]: 6.6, 3.49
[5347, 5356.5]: 1.6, 3.42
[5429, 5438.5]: 1.7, 3.55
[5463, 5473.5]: 1.5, 3.76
